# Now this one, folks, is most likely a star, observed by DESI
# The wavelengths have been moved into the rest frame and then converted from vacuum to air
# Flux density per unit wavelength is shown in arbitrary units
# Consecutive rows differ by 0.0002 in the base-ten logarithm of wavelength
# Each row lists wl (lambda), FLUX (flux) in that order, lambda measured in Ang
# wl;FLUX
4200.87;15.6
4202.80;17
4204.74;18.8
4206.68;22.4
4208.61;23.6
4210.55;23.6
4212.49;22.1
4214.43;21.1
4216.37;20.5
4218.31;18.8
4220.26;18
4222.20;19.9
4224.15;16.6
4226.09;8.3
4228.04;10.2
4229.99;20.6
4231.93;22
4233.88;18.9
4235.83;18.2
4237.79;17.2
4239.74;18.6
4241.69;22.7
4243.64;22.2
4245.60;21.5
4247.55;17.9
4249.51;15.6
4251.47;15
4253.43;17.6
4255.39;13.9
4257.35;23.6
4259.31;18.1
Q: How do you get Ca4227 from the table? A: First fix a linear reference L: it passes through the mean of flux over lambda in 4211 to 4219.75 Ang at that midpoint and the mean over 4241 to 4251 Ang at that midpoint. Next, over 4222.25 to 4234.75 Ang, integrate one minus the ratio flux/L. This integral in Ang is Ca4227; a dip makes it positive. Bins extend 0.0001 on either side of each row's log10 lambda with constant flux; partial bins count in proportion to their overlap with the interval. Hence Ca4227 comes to 2.4 Ang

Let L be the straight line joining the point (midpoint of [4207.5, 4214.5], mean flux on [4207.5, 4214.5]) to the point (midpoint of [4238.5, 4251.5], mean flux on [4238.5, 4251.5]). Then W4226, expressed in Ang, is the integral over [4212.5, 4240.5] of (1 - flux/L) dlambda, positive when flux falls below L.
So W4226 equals 4.4 Ang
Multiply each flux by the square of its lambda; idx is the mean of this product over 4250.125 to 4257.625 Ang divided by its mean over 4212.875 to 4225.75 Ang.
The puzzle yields 0.91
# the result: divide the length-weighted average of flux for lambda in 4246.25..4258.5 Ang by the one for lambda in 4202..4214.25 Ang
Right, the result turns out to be 0.82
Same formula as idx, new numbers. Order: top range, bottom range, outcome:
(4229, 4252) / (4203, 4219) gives 0.92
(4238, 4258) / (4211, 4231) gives 1.07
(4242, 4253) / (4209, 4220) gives 0.90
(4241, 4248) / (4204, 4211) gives 0.98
